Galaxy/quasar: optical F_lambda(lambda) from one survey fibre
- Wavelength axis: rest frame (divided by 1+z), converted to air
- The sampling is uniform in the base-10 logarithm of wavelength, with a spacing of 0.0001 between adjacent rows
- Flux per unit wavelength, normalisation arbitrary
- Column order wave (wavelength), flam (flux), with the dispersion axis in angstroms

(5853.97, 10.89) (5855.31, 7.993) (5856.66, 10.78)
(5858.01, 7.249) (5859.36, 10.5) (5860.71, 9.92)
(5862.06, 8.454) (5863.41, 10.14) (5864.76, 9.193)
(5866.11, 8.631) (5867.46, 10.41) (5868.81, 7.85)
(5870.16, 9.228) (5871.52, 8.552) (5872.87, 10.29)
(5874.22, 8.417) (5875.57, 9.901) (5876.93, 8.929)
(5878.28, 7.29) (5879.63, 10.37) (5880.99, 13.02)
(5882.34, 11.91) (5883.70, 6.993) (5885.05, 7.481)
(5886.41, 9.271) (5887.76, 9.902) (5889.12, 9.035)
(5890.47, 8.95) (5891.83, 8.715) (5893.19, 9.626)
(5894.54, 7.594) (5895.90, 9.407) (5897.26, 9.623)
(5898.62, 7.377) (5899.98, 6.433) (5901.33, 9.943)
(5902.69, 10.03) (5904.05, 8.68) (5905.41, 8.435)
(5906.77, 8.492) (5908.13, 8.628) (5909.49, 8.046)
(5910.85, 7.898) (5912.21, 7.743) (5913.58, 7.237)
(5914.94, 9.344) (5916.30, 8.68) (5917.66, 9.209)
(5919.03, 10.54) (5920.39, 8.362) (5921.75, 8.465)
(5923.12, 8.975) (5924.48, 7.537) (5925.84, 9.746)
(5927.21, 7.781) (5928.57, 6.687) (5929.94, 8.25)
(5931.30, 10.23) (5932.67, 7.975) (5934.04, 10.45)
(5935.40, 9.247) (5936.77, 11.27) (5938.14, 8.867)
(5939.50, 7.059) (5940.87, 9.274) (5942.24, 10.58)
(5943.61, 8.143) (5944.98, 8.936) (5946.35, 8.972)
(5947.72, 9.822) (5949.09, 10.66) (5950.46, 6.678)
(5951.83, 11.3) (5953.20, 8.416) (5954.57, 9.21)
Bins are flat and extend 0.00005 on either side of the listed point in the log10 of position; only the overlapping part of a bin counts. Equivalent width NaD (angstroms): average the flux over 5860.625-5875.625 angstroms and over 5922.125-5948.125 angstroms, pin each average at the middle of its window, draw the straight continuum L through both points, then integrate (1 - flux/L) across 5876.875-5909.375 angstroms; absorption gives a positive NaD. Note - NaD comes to 0.4 angstroms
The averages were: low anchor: 9.2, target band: 8.99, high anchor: 8.92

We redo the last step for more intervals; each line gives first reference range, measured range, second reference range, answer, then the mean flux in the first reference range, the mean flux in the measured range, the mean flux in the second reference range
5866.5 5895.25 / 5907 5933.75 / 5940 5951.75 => 2.01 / 9.22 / 8.52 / 9.21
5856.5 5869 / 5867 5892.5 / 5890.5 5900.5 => -1.20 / 9.31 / 9.28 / 8.46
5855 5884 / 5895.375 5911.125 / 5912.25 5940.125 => 0.77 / 9.41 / 8.59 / 8.78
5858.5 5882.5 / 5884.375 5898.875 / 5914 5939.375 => 0.70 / 9.54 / 8.86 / 8.92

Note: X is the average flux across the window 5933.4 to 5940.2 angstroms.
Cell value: 9.38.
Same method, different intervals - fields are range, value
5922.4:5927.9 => 8.51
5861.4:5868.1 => 9.36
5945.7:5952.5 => 9.48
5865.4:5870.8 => 9.04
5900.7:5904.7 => 9.55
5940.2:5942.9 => 9.92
